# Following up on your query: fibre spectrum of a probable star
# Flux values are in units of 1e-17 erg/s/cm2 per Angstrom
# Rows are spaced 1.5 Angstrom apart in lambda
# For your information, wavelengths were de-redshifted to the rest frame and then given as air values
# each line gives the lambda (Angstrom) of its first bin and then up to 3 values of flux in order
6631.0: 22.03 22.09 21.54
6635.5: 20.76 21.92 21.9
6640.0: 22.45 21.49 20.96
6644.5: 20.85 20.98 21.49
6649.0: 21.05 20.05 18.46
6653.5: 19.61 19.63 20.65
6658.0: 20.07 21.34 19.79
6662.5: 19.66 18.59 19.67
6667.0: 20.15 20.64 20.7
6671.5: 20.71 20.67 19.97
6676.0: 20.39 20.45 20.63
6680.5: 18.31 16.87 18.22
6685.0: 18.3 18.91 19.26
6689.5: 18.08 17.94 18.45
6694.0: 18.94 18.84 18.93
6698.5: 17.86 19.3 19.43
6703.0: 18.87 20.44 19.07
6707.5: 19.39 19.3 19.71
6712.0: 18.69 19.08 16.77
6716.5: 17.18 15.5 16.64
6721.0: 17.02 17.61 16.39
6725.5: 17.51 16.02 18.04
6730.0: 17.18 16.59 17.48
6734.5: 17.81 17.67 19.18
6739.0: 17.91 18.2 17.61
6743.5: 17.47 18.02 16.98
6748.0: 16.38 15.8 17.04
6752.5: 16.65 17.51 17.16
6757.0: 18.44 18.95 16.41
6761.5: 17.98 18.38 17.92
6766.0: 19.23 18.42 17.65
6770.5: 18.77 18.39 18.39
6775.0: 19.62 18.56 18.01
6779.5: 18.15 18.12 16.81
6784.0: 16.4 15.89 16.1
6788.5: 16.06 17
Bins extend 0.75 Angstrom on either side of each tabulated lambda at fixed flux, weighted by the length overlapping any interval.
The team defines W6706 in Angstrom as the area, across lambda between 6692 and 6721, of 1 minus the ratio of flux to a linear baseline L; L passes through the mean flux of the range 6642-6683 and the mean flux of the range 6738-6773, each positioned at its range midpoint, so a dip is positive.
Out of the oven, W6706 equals 0.7 Angstrom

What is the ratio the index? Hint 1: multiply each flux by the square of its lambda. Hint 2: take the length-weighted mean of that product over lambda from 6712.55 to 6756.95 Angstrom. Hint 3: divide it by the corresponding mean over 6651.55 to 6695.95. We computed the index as 0.9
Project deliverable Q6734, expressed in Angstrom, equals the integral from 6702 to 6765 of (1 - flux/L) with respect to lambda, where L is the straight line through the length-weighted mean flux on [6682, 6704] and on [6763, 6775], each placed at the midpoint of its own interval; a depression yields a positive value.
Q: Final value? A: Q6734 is 2.80 Angstrom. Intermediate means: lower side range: 18.6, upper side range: 18.5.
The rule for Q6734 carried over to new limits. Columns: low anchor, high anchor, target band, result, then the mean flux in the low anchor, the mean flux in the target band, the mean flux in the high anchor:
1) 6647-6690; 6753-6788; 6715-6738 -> 1.9 Angstrom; 19.7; 17.2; 17.9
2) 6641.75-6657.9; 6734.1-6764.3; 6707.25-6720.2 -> 0.4 Angstrom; 20.4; 18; 17.6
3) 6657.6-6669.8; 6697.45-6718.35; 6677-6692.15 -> 0.6 Angstrom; 20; 18.7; 18.7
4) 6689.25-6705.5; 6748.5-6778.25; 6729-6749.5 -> 0.9 Angstrom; 18.9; 17.5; 17.9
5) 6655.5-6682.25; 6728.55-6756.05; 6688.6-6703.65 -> 0.3 Angstrom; 20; 18.7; 17.4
